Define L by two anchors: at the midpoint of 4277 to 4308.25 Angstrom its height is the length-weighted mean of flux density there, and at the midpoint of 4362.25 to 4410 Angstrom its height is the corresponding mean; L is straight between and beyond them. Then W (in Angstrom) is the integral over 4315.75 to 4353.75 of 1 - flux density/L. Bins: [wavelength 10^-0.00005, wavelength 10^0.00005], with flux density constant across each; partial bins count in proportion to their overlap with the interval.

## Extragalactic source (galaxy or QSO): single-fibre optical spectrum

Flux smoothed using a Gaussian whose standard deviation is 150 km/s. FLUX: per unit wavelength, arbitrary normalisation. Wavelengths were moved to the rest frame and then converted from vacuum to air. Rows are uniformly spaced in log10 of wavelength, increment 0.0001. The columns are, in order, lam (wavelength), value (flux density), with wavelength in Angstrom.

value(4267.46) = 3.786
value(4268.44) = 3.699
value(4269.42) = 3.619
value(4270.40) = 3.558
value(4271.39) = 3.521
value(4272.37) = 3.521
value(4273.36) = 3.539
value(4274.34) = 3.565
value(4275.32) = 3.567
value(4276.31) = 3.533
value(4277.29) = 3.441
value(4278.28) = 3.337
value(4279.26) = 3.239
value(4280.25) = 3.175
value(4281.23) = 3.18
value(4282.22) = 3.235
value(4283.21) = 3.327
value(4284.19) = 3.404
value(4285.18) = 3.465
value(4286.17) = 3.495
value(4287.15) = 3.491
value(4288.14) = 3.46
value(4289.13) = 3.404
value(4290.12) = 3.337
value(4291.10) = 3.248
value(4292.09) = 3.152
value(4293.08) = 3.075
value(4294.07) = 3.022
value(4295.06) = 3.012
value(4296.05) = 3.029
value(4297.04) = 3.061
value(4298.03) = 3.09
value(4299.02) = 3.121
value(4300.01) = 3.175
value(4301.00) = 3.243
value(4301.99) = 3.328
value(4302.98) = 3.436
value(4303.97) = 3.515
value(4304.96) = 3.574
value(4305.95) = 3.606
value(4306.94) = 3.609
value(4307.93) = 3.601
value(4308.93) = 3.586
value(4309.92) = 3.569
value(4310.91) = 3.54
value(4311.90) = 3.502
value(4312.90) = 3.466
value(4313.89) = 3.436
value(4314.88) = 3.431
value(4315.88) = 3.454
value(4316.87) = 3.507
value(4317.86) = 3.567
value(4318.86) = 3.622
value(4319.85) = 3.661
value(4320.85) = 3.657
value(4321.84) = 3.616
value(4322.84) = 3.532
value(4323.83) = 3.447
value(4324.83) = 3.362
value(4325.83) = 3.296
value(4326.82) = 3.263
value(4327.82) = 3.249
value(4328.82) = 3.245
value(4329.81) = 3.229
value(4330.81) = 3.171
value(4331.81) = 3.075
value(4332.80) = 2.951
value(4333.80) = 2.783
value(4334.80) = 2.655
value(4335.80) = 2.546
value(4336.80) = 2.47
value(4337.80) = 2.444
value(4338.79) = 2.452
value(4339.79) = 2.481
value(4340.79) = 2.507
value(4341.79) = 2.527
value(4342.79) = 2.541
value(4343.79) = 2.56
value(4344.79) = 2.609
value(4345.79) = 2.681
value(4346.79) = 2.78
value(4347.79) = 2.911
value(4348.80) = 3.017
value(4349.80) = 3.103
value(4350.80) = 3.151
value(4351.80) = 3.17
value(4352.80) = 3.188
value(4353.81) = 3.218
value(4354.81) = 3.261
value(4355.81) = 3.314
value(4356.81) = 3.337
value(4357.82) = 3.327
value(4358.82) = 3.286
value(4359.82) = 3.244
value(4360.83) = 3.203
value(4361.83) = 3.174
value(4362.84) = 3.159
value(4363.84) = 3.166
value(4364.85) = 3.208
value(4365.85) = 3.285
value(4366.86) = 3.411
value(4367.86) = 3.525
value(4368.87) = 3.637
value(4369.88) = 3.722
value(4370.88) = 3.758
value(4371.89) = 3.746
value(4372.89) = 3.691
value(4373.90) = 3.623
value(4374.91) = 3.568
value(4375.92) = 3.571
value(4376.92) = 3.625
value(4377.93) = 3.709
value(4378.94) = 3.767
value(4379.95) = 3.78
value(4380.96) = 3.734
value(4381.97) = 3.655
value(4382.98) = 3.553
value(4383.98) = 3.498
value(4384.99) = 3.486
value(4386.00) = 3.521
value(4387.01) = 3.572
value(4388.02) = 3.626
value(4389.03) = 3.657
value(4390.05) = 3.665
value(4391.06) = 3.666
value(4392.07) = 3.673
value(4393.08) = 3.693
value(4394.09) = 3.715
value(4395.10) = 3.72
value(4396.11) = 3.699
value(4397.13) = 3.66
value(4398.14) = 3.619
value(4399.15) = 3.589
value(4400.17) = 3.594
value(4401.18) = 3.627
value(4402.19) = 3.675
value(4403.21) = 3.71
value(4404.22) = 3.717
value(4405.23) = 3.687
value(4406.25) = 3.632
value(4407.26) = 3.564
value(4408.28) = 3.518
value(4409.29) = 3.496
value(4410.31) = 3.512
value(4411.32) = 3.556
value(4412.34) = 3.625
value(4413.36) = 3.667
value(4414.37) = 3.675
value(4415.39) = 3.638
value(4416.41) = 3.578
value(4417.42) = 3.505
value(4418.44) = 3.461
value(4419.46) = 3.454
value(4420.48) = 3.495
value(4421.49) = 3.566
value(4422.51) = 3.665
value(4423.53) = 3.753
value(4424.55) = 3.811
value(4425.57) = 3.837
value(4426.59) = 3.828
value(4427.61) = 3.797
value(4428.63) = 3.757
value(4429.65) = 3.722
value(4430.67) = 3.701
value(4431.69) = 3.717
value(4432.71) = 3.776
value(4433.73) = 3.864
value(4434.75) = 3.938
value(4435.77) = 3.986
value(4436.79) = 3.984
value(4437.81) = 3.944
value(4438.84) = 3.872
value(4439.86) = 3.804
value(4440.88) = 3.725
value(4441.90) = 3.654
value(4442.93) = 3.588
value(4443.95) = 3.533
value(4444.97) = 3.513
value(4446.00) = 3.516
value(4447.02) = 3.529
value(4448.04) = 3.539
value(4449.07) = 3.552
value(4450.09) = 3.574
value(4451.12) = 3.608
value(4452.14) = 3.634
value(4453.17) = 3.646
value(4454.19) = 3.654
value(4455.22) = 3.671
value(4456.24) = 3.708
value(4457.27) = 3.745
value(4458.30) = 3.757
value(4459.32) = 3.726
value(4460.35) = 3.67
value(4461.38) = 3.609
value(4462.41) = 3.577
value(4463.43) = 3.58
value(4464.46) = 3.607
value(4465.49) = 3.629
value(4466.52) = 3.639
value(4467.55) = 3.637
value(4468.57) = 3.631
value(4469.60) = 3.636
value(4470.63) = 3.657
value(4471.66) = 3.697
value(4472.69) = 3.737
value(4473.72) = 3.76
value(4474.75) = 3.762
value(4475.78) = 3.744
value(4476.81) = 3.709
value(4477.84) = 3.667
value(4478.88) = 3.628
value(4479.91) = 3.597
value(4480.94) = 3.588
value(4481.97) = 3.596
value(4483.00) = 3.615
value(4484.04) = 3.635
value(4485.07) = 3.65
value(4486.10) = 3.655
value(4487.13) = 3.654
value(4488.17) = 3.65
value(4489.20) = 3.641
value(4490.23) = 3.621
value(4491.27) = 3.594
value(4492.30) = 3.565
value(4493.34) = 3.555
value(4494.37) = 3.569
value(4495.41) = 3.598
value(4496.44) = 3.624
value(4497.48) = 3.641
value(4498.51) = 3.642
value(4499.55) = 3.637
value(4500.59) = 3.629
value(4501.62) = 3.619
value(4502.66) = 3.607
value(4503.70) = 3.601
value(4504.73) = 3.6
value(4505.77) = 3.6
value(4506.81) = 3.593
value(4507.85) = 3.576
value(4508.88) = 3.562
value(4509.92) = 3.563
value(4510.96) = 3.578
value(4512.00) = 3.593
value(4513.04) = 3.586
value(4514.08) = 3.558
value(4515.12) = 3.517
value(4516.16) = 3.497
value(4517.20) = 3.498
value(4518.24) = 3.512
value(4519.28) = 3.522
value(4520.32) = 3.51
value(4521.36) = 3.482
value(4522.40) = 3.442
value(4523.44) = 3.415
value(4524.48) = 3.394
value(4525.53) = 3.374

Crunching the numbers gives 4.4 Angstrom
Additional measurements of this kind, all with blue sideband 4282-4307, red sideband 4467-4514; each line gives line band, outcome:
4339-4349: 2.18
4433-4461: -1.15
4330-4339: 1.64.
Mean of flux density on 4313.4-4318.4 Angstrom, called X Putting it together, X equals 3.48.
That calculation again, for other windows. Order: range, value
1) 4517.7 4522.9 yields 3.5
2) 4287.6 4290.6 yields 3.39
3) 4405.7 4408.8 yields 3.57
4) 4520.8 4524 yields 3.45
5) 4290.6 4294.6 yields 3.13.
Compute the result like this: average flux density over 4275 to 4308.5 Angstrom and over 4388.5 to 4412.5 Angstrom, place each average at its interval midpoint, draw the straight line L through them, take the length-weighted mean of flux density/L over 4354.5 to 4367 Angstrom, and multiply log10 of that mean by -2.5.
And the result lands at 0.09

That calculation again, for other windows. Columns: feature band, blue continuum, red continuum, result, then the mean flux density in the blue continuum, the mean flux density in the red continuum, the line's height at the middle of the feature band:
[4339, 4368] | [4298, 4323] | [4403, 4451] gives 0.17 mag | 3.49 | 3.67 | 3.55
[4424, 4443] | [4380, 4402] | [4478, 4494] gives -0.05 mag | 3.63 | 3.62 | 3.63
